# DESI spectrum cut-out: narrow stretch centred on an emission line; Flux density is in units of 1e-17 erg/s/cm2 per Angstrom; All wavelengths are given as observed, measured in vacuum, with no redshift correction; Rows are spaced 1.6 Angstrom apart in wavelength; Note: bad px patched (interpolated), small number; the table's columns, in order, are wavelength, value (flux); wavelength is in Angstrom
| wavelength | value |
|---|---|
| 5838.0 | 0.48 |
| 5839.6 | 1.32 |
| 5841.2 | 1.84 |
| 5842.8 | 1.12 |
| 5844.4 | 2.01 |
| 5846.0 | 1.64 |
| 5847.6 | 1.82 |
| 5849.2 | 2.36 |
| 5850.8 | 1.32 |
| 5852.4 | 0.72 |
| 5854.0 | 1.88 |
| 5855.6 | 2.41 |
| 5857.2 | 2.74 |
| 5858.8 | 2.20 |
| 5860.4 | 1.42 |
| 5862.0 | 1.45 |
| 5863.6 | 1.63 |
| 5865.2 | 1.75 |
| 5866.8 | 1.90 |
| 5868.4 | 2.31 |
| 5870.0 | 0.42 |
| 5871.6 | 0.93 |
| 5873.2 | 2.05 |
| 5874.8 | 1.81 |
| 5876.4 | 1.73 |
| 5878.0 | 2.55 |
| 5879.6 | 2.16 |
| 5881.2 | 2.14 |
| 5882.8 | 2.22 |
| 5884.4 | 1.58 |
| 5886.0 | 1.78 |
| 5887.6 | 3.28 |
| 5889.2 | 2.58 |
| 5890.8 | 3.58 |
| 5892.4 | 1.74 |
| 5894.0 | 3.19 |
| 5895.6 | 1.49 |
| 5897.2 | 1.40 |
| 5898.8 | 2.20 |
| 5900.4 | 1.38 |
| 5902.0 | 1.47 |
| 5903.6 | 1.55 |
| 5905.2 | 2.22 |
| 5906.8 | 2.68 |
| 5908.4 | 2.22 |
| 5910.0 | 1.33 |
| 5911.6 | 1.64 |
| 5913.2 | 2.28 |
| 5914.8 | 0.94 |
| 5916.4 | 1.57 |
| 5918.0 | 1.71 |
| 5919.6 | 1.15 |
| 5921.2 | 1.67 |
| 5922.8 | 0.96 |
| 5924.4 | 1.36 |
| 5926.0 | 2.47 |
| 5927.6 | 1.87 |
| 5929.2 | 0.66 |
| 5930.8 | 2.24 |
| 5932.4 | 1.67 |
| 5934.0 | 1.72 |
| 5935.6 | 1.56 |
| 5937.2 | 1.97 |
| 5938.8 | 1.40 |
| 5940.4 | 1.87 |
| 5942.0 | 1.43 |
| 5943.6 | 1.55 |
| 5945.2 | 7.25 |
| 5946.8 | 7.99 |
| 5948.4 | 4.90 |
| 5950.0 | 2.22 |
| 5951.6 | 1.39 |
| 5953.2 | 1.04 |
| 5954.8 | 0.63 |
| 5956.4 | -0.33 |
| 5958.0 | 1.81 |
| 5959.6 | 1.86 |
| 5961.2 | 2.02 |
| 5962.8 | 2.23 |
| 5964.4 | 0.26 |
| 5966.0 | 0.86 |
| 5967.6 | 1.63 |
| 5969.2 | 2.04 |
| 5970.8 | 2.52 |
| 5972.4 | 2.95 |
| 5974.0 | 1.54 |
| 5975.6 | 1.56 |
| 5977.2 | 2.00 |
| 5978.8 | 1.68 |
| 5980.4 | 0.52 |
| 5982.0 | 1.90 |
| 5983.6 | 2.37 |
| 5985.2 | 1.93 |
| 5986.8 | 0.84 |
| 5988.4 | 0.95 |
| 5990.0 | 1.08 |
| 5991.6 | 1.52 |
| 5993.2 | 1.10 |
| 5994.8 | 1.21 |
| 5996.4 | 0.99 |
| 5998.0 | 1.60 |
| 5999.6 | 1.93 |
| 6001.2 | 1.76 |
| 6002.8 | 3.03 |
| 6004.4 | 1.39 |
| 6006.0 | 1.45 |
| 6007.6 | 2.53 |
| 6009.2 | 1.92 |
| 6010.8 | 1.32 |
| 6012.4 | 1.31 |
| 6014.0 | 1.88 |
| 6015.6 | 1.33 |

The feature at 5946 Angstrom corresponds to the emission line [O III]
